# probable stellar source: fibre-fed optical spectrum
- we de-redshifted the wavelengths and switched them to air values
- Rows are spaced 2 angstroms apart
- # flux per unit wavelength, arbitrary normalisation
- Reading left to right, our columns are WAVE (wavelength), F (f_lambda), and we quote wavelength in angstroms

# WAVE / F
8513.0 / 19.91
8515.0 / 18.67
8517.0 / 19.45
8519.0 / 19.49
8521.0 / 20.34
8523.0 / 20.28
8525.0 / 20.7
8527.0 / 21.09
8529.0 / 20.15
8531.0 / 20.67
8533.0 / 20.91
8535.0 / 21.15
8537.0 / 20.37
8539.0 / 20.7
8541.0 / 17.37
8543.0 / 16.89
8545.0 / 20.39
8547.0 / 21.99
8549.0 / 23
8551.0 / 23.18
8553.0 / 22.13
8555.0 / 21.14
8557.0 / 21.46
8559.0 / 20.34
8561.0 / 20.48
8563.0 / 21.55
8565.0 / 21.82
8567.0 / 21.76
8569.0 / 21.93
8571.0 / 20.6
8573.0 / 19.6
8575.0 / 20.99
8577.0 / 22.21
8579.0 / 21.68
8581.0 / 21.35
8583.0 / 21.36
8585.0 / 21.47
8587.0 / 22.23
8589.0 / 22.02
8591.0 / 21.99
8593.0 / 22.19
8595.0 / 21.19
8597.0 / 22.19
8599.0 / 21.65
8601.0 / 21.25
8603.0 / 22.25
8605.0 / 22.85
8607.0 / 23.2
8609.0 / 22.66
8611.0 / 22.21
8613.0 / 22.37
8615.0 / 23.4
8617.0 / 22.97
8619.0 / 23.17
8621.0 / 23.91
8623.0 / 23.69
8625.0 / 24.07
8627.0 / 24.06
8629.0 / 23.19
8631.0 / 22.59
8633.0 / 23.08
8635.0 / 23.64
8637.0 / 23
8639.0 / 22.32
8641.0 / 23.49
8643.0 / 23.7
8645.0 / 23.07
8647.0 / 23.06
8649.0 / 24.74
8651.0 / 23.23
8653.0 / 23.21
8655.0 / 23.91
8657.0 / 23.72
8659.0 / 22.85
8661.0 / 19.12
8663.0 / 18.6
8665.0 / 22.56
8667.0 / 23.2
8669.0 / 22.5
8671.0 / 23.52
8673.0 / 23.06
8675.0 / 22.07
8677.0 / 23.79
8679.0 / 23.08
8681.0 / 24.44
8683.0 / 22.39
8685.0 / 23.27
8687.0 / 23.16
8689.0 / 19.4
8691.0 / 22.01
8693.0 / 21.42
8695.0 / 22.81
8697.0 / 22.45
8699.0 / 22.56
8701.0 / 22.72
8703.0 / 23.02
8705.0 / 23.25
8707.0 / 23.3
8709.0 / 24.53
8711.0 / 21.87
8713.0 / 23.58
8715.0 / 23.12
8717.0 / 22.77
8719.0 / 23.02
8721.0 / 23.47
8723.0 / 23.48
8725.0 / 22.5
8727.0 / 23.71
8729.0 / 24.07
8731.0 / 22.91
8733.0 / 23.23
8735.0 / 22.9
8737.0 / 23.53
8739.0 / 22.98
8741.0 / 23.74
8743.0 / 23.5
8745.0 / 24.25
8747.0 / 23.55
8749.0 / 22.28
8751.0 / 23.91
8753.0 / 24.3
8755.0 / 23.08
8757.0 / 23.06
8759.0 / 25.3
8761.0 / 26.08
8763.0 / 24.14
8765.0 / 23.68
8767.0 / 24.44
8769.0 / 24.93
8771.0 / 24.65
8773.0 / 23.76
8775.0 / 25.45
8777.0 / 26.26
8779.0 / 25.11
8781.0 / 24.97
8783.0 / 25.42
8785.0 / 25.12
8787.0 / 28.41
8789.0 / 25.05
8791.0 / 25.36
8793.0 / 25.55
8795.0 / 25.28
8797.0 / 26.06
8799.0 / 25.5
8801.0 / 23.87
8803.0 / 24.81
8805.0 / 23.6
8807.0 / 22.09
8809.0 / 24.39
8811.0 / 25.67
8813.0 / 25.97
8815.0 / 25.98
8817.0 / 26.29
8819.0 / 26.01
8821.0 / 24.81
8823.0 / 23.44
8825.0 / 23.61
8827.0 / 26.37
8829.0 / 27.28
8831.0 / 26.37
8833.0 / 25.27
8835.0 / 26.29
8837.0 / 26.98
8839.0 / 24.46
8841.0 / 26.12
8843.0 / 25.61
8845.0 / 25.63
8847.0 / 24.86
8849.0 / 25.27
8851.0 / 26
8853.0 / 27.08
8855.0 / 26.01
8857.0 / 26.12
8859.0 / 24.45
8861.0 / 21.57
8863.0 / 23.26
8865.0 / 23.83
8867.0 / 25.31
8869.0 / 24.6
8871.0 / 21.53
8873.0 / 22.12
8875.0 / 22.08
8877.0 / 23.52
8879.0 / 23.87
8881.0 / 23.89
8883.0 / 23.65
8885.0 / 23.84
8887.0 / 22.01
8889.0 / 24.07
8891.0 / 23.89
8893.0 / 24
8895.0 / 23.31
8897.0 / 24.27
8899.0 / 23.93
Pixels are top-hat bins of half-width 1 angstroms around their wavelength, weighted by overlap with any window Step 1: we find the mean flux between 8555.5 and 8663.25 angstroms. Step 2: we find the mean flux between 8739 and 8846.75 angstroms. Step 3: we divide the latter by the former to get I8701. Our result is 1.12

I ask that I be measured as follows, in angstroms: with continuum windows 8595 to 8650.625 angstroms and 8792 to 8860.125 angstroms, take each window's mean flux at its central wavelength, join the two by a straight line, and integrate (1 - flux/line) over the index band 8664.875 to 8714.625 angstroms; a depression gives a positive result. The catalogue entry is 2.0 angstroms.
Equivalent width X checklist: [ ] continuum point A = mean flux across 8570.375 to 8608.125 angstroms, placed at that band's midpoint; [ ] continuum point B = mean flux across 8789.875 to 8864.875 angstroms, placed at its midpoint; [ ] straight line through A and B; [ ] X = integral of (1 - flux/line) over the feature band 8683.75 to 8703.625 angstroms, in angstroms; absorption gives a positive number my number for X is 0.8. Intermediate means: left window 21.7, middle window 22.3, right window 25.2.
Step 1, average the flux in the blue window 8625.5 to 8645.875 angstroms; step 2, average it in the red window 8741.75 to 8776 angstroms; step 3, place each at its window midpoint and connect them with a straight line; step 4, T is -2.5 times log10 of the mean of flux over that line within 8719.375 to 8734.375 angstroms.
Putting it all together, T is 0.03 mag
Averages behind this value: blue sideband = 23.2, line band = 23.3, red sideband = 24.1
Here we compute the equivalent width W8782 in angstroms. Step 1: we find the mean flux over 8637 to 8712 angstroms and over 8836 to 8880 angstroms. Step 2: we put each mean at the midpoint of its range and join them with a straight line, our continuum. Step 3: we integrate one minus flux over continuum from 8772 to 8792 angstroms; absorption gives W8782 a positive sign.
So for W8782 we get -1.41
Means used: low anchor 22.7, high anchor 24.6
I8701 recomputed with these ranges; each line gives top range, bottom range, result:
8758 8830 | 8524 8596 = 1.19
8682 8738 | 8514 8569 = 1.11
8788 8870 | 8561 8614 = 1.16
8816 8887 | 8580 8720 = 1.09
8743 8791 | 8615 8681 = 1.07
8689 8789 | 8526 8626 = 1.10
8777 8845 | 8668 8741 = 1.11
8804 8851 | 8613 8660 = 1.08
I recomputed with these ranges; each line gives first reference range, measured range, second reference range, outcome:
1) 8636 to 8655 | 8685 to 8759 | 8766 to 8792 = 4.2 angstroms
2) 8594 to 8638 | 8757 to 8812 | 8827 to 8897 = -2.2 angstroms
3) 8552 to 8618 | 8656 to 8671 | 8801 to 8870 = 0.6 angstroms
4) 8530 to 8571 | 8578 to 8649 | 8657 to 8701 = -3.4 angstroms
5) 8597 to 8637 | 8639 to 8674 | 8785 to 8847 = 1.0 angstroms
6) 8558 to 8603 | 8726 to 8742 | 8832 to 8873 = 0.0 angstroms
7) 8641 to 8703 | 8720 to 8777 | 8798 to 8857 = 0.4 angstroms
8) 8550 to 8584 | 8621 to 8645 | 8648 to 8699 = -1.3 angstroms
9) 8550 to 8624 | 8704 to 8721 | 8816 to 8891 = 0.0 angstroms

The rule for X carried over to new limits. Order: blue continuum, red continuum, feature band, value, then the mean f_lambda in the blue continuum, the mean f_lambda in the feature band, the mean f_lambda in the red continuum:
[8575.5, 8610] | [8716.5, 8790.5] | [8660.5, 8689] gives 0.81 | 22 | 22.4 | 24.2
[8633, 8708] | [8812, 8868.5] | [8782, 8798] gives -0.78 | 22.8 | 25.8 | 25.4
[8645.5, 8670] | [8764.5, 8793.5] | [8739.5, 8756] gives 0.66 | 22.6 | 23.6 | 25.2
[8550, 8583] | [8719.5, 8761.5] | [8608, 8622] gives -0.61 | 21.4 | 23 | 23.6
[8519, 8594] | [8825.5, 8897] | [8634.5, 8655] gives -1.21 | 21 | 23.4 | 24.6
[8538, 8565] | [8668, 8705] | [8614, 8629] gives -1.23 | 20.9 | 23.6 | 22.7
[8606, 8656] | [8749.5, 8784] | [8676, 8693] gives 0.84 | 23.3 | 22.6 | 24.6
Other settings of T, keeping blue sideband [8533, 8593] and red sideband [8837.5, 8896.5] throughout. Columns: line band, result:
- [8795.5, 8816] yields -0.05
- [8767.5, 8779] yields -0.08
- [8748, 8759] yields -0.02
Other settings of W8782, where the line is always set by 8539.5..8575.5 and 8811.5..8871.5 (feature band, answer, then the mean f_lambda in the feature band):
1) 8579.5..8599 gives -0.3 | 21.8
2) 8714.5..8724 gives 0.1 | 23.2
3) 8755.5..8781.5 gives -0.6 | 24.7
